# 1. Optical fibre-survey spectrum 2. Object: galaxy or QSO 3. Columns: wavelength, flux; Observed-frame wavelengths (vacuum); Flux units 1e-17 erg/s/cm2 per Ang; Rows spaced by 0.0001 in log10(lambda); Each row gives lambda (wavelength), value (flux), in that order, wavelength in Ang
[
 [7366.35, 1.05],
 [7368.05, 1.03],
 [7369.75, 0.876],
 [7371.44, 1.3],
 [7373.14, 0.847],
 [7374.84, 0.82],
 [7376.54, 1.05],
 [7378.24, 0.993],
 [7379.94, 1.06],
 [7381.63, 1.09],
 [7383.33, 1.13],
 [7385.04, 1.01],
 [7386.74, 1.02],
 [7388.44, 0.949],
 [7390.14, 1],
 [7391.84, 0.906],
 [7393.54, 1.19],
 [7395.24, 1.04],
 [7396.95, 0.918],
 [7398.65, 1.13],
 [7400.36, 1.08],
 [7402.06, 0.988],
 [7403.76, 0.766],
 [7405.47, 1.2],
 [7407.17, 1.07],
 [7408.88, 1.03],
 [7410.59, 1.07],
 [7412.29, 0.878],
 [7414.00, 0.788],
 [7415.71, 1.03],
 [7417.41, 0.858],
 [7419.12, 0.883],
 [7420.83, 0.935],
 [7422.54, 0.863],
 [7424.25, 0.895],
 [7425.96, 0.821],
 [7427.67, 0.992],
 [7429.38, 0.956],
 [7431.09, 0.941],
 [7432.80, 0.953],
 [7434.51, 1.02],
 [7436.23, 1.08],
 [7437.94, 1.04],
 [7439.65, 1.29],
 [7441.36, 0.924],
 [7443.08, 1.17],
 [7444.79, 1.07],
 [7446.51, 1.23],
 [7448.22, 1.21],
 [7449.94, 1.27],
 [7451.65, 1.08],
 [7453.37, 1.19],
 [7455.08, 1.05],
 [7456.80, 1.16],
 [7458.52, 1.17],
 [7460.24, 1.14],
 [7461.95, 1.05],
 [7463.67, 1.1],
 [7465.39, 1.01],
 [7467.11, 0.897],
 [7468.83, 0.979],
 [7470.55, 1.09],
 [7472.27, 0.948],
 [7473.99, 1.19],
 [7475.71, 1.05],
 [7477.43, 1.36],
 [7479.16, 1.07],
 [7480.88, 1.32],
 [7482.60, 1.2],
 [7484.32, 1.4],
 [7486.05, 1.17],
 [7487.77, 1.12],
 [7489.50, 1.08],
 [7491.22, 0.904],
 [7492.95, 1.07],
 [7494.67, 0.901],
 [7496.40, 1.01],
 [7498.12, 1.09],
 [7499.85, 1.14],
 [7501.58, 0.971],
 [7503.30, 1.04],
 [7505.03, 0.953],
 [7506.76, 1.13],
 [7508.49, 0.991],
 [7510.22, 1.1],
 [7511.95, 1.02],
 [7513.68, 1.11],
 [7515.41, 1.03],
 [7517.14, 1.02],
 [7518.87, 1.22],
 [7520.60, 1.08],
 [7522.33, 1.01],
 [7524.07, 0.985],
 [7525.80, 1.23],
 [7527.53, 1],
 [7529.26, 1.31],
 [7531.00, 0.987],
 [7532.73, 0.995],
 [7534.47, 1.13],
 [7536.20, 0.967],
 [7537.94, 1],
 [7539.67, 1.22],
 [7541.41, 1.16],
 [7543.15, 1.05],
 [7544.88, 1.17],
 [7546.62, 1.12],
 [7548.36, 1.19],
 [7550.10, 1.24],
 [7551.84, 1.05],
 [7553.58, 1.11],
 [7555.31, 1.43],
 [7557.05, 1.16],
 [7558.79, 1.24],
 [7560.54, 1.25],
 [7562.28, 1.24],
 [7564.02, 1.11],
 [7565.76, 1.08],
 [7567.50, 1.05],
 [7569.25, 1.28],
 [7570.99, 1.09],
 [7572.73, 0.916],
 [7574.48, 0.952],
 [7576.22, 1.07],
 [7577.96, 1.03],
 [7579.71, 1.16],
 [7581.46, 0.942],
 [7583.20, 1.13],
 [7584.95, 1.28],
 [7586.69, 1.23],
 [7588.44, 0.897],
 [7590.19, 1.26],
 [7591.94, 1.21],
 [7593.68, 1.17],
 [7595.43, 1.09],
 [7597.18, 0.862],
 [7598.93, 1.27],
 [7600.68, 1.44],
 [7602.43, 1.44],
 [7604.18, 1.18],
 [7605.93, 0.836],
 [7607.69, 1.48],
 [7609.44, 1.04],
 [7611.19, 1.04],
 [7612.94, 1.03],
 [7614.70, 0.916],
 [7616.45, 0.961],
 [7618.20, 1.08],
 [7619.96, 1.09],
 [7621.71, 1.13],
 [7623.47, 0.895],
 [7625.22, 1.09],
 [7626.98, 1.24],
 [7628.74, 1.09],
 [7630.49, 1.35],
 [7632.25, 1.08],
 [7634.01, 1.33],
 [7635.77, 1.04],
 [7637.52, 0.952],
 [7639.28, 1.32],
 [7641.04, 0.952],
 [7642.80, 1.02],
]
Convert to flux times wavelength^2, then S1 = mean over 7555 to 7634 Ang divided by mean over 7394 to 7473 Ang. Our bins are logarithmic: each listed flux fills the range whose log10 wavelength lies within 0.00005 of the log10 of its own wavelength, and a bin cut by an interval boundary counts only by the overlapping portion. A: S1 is 1.15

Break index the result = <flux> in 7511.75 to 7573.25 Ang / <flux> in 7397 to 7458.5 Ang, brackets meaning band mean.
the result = 1.09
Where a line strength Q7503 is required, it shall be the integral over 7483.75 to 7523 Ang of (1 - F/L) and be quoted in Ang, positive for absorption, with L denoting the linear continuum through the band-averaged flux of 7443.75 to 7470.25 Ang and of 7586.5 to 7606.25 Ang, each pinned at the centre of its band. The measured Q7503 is 2.1 Ang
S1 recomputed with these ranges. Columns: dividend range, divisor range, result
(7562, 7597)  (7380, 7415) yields 1.14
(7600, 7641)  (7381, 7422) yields 1.20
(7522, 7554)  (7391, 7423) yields 1.16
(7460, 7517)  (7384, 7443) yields 1.11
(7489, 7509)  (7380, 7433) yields 1.07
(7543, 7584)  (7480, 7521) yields 1.06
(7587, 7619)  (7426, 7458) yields 1.08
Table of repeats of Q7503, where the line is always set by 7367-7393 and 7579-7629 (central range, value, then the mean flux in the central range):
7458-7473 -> 0.1 Ang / 1.04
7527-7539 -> 0.3 Ang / 1.06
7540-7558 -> -1.3 Ang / 1.17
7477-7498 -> -1.3 Ang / 1.13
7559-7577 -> -0.1 Ang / 1.11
